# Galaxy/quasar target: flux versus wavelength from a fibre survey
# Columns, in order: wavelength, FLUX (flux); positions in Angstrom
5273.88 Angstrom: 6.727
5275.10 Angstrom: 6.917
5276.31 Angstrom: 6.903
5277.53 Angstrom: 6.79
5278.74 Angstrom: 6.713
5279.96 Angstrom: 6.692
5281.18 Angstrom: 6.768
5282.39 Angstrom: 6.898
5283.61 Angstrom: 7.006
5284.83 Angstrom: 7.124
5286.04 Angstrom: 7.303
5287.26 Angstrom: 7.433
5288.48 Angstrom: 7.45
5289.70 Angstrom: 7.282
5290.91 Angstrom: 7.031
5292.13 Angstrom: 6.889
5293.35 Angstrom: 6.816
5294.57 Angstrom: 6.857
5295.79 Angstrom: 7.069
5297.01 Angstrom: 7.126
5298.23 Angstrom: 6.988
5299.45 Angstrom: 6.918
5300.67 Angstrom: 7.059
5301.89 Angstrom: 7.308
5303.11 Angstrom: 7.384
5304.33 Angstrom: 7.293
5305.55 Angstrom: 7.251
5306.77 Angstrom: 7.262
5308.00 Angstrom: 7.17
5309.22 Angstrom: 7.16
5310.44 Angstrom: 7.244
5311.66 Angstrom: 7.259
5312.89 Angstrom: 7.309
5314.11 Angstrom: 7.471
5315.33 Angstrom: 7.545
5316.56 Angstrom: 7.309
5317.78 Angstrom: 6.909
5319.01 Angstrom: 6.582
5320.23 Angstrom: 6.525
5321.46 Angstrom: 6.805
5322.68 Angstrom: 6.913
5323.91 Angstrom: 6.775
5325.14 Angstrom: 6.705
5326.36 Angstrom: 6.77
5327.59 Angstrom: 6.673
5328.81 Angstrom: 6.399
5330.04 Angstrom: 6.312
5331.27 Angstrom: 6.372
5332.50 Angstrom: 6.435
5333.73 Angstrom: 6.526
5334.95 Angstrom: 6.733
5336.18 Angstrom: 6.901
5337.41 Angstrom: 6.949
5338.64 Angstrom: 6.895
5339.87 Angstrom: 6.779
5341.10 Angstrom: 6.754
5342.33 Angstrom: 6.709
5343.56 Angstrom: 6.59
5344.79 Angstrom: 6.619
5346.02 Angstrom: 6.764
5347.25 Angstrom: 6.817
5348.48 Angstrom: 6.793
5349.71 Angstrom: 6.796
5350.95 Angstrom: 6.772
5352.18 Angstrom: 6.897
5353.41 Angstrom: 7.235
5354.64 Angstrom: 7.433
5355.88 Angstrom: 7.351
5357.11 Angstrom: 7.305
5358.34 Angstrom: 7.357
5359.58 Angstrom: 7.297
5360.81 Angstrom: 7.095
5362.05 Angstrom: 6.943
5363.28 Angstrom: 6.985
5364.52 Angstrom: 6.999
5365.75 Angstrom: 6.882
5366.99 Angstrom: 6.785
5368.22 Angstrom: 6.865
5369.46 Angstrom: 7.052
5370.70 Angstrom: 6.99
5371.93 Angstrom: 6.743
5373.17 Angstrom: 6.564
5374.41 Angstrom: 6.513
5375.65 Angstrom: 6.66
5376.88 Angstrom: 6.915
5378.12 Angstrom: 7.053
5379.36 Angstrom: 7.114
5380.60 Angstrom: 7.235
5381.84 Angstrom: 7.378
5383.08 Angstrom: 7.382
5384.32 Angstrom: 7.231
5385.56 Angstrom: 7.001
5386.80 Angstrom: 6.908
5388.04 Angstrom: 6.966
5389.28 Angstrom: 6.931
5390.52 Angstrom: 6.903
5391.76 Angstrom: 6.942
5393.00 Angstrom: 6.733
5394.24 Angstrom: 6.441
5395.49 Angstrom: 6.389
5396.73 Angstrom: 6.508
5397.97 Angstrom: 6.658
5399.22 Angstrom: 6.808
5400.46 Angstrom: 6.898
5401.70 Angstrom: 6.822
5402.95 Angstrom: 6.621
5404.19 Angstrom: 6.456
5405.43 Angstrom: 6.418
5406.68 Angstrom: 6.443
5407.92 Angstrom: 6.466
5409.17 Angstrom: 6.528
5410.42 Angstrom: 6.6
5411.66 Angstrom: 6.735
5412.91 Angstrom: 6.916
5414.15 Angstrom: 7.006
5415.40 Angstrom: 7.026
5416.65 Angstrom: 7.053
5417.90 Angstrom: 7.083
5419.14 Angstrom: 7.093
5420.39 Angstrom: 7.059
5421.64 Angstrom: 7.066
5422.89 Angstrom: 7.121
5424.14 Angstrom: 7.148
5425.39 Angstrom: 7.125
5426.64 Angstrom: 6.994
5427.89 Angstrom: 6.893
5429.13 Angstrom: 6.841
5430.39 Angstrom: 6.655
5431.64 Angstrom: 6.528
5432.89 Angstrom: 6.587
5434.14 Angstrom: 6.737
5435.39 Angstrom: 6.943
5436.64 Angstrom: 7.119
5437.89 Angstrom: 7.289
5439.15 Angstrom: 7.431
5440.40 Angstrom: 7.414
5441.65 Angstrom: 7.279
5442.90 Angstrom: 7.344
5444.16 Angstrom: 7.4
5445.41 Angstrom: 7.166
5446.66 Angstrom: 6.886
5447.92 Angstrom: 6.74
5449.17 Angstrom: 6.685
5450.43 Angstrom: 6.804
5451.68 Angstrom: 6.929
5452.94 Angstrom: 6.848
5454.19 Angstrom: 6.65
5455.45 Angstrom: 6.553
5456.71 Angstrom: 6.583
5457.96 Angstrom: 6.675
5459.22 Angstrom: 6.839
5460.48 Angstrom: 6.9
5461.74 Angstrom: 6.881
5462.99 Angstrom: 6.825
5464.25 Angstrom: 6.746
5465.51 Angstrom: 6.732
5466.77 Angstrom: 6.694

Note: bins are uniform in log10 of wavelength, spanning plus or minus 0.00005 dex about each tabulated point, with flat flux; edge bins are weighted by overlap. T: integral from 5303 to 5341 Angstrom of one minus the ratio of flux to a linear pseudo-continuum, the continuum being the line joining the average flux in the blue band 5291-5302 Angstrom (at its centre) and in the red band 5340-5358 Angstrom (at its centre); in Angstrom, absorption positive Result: 0.23 Angstrom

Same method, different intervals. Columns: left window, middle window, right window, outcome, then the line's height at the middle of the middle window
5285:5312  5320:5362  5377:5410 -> 1.1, 7.01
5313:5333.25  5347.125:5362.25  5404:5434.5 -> -0.7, 6.8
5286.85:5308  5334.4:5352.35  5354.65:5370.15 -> 0.8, 7.1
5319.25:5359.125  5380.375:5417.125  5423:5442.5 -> 0.7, 6.93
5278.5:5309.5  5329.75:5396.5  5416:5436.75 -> 1.2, 7.01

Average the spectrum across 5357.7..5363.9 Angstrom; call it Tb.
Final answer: 7.13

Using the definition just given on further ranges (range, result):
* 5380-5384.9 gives 7.3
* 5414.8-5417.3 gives 7.02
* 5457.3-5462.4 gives 6.83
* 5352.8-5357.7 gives 7.33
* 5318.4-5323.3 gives 6.71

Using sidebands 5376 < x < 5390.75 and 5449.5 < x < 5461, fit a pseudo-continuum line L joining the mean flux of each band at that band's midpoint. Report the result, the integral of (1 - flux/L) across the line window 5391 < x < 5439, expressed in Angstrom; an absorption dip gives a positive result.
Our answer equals 0.8 Angstrom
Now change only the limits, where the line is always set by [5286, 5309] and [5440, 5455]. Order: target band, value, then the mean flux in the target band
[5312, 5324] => 0.2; 7.03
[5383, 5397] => 0.4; 6.85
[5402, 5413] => 0.7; 6.56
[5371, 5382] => 0.3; 6.89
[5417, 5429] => -0.1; 7.06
